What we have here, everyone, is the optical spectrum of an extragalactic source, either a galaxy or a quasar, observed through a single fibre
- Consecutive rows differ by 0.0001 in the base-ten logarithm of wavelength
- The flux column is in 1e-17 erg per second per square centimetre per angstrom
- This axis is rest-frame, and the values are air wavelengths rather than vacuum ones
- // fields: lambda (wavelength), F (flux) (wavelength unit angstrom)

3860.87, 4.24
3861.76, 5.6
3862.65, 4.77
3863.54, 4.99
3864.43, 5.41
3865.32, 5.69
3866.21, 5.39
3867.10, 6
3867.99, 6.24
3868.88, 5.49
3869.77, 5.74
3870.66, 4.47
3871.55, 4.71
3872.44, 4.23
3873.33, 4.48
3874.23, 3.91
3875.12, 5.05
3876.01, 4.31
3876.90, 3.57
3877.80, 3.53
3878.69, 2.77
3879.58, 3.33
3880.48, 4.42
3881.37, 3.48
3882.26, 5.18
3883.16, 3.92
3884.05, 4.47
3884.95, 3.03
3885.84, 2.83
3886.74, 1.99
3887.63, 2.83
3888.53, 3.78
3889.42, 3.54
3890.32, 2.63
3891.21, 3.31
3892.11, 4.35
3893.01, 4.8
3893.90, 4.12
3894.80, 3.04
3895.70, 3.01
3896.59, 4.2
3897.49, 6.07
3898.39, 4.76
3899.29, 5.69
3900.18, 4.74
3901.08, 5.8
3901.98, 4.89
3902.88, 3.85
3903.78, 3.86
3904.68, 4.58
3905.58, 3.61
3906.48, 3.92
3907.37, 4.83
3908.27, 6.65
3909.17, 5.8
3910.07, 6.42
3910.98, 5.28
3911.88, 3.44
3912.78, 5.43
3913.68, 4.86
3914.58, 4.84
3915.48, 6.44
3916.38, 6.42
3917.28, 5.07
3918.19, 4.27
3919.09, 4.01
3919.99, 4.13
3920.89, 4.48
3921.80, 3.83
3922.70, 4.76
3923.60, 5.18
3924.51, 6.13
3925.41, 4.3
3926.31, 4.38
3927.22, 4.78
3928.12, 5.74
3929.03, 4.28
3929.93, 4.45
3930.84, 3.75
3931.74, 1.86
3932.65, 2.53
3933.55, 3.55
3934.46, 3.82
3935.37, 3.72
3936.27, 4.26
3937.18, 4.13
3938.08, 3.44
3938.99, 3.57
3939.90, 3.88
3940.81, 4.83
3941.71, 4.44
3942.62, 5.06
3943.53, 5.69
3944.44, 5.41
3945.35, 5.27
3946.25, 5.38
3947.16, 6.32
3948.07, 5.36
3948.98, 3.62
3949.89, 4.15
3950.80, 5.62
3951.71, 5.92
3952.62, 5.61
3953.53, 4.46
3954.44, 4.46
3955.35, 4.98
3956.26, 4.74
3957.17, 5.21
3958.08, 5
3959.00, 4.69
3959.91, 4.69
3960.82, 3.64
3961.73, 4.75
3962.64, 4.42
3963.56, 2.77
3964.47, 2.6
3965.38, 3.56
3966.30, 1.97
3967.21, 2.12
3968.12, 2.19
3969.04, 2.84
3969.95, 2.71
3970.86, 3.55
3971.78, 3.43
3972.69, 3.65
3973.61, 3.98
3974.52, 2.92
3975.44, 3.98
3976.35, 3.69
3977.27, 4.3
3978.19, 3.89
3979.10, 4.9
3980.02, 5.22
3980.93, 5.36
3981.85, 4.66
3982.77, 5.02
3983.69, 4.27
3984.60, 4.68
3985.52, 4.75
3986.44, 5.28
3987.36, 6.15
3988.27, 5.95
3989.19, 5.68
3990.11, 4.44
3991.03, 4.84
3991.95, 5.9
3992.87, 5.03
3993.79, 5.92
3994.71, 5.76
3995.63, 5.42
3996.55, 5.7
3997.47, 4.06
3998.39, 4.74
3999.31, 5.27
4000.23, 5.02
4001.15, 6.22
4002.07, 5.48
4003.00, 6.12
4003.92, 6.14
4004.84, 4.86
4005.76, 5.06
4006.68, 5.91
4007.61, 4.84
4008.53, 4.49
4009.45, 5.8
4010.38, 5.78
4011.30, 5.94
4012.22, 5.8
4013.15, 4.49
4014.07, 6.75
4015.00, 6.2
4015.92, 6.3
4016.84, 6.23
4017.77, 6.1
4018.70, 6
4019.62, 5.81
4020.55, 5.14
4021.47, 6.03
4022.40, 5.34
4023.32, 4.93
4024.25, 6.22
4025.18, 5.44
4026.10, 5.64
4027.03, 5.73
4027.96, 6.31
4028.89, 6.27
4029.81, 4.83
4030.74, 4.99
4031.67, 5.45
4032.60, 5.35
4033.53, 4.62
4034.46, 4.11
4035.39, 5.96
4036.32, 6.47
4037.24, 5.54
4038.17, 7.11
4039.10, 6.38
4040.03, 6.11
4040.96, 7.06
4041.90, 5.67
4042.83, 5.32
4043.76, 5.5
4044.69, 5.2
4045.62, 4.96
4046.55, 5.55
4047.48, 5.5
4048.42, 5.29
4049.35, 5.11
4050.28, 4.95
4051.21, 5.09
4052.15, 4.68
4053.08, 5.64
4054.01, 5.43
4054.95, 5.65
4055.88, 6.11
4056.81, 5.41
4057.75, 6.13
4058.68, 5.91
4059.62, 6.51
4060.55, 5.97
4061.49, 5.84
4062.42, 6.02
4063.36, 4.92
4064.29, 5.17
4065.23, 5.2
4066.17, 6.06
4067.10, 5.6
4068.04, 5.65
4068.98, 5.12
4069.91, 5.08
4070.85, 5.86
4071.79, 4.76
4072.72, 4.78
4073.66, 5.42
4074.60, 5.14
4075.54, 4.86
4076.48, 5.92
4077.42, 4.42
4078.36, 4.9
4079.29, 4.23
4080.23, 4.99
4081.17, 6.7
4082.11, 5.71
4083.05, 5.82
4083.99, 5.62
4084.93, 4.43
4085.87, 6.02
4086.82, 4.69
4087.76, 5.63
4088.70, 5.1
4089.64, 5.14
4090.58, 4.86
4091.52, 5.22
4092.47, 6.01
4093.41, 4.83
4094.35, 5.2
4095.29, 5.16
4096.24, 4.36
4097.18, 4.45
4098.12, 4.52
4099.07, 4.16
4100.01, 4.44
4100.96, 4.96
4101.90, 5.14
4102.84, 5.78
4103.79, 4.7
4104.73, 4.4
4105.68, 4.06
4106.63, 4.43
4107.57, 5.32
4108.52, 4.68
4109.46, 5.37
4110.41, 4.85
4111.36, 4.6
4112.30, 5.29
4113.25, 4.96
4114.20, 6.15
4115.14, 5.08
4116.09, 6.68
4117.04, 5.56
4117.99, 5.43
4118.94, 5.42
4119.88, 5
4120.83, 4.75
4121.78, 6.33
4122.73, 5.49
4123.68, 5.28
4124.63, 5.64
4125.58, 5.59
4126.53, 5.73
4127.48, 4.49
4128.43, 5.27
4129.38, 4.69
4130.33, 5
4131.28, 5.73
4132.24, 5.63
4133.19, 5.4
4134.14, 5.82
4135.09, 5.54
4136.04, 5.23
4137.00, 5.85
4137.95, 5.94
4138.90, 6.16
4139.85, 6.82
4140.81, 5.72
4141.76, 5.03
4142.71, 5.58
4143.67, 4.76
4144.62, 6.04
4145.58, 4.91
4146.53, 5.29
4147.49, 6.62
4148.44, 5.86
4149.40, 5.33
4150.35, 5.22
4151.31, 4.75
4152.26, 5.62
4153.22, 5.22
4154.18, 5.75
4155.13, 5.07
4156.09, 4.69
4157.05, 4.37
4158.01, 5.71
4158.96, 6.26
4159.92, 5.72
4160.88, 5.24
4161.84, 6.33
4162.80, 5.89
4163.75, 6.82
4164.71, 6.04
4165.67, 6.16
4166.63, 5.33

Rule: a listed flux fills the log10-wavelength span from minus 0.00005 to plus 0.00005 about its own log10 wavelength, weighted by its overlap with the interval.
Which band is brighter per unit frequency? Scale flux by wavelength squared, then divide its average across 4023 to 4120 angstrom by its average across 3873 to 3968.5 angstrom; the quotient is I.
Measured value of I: 1.33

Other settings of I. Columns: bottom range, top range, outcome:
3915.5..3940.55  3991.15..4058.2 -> 1.36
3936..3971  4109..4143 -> 1.39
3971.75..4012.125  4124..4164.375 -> 1.18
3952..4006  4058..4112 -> 1.19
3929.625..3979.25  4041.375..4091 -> 1.39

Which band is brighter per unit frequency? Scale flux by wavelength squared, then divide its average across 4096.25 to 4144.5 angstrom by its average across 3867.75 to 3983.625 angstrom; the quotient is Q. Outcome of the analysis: 1.34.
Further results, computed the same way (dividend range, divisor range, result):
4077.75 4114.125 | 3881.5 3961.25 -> 1.22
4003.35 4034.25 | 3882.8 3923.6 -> 1.34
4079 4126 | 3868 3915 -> 1.33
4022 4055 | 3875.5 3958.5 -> 1.32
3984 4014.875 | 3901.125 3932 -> 1.19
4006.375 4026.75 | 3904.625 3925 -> 1.20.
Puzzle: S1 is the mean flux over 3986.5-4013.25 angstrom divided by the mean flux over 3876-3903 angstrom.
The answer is 1.38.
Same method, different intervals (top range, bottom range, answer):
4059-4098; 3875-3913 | 1.26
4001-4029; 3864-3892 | 1.36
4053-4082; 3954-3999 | 1.25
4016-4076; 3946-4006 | 1.21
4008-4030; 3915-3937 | 1.30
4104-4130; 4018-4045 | 0.92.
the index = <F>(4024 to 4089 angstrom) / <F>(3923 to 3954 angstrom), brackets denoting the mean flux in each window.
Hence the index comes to 1.21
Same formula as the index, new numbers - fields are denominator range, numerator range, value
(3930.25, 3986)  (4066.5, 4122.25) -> 1.23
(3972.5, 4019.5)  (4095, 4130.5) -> 0.98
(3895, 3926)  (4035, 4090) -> 1.13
